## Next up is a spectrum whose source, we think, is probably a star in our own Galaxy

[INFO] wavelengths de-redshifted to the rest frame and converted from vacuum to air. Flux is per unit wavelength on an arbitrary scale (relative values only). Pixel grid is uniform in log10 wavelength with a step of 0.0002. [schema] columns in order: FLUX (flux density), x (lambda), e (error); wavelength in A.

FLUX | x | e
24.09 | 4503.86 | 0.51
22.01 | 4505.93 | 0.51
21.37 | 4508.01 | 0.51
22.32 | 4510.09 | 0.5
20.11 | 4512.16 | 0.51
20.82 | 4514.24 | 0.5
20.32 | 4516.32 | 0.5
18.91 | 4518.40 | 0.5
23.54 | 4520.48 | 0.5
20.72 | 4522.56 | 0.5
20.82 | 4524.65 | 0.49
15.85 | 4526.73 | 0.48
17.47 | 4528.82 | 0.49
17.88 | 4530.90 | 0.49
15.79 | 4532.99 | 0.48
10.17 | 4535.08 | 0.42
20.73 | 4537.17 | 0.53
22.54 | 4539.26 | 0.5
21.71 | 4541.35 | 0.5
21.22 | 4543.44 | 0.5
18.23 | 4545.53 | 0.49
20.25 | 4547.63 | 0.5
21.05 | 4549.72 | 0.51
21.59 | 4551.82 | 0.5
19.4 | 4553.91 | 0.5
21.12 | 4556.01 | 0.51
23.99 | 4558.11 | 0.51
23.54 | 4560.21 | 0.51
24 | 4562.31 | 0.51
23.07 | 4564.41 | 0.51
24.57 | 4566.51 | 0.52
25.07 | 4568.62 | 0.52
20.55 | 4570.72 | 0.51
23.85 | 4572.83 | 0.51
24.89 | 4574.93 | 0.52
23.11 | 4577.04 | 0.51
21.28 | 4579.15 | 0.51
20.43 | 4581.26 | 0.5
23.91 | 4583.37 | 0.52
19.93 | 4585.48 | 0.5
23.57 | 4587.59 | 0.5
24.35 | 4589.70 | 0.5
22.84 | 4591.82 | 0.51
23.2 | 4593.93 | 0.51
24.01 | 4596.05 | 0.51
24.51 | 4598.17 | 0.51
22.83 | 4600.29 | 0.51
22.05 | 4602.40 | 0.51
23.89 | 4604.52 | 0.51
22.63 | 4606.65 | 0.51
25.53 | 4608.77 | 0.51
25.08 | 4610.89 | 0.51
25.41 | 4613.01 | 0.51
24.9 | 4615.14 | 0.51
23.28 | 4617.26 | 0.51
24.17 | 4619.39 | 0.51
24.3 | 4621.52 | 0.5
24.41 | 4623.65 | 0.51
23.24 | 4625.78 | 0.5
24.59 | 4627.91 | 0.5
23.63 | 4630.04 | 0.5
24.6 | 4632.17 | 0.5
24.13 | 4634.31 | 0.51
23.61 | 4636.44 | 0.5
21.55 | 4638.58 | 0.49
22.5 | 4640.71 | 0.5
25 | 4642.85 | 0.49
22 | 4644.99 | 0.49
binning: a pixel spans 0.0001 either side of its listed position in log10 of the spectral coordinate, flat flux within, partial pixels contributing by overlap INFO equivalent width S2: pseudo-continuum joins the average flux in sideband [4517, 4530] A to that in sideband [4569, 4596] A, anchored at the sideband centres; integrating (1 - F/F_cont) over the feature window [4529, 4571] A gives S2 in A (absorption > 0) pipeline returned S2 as 0.6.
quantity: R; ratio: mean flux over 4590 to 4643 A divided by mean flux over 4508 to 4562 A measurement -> 1.19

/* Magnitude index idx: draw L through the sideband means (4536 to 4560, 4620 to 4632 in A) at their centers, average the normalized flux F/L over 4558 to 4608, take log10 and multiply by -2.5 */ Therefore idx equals -0.04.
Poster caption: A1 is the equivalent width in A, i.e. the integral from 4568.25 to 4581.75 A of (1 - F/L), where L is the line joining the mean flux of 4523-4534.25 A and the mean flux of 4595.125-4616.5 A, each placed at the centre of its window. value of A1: -0.8 A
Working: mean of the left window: 17.6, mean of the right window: 24.1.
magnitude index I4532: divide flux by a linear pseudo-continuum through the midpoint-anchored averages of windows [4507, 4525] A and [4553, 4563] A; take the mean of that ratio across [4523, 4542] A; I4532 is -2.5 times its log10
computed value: 0.19 mag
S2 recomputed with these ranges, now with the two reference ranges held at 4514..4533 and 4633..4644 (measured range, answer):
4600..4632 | -2.08 A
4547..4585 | -3.11 A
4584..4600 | -1.08 A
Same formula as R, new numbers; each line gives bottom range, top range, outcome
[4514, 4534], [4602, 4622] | 1.26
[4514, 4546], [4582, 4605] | 1.21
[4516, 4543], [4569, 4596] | 1.20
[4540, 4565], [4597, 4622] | 1.11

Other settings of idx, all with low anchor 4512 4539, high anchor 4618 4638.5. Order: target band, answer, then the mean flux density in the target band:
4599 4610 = -0.033 mag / 23.4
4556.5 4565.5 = -0.146 mag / 23.5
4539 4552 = -0.056 mag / 20.8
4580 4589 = -0.016 mag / 22.1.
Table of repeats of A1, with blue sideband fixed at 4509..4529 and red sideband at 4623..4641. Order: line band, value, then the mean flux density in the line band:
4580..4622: -1.54 A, 23.5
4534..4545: 0.86 A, 19.2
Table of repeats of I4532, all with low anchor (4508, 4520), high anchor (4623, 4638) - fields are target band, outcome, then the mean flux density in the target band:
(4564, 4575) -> -0.06 mag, 23.6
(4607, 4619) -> -0.06 mag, 24.7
